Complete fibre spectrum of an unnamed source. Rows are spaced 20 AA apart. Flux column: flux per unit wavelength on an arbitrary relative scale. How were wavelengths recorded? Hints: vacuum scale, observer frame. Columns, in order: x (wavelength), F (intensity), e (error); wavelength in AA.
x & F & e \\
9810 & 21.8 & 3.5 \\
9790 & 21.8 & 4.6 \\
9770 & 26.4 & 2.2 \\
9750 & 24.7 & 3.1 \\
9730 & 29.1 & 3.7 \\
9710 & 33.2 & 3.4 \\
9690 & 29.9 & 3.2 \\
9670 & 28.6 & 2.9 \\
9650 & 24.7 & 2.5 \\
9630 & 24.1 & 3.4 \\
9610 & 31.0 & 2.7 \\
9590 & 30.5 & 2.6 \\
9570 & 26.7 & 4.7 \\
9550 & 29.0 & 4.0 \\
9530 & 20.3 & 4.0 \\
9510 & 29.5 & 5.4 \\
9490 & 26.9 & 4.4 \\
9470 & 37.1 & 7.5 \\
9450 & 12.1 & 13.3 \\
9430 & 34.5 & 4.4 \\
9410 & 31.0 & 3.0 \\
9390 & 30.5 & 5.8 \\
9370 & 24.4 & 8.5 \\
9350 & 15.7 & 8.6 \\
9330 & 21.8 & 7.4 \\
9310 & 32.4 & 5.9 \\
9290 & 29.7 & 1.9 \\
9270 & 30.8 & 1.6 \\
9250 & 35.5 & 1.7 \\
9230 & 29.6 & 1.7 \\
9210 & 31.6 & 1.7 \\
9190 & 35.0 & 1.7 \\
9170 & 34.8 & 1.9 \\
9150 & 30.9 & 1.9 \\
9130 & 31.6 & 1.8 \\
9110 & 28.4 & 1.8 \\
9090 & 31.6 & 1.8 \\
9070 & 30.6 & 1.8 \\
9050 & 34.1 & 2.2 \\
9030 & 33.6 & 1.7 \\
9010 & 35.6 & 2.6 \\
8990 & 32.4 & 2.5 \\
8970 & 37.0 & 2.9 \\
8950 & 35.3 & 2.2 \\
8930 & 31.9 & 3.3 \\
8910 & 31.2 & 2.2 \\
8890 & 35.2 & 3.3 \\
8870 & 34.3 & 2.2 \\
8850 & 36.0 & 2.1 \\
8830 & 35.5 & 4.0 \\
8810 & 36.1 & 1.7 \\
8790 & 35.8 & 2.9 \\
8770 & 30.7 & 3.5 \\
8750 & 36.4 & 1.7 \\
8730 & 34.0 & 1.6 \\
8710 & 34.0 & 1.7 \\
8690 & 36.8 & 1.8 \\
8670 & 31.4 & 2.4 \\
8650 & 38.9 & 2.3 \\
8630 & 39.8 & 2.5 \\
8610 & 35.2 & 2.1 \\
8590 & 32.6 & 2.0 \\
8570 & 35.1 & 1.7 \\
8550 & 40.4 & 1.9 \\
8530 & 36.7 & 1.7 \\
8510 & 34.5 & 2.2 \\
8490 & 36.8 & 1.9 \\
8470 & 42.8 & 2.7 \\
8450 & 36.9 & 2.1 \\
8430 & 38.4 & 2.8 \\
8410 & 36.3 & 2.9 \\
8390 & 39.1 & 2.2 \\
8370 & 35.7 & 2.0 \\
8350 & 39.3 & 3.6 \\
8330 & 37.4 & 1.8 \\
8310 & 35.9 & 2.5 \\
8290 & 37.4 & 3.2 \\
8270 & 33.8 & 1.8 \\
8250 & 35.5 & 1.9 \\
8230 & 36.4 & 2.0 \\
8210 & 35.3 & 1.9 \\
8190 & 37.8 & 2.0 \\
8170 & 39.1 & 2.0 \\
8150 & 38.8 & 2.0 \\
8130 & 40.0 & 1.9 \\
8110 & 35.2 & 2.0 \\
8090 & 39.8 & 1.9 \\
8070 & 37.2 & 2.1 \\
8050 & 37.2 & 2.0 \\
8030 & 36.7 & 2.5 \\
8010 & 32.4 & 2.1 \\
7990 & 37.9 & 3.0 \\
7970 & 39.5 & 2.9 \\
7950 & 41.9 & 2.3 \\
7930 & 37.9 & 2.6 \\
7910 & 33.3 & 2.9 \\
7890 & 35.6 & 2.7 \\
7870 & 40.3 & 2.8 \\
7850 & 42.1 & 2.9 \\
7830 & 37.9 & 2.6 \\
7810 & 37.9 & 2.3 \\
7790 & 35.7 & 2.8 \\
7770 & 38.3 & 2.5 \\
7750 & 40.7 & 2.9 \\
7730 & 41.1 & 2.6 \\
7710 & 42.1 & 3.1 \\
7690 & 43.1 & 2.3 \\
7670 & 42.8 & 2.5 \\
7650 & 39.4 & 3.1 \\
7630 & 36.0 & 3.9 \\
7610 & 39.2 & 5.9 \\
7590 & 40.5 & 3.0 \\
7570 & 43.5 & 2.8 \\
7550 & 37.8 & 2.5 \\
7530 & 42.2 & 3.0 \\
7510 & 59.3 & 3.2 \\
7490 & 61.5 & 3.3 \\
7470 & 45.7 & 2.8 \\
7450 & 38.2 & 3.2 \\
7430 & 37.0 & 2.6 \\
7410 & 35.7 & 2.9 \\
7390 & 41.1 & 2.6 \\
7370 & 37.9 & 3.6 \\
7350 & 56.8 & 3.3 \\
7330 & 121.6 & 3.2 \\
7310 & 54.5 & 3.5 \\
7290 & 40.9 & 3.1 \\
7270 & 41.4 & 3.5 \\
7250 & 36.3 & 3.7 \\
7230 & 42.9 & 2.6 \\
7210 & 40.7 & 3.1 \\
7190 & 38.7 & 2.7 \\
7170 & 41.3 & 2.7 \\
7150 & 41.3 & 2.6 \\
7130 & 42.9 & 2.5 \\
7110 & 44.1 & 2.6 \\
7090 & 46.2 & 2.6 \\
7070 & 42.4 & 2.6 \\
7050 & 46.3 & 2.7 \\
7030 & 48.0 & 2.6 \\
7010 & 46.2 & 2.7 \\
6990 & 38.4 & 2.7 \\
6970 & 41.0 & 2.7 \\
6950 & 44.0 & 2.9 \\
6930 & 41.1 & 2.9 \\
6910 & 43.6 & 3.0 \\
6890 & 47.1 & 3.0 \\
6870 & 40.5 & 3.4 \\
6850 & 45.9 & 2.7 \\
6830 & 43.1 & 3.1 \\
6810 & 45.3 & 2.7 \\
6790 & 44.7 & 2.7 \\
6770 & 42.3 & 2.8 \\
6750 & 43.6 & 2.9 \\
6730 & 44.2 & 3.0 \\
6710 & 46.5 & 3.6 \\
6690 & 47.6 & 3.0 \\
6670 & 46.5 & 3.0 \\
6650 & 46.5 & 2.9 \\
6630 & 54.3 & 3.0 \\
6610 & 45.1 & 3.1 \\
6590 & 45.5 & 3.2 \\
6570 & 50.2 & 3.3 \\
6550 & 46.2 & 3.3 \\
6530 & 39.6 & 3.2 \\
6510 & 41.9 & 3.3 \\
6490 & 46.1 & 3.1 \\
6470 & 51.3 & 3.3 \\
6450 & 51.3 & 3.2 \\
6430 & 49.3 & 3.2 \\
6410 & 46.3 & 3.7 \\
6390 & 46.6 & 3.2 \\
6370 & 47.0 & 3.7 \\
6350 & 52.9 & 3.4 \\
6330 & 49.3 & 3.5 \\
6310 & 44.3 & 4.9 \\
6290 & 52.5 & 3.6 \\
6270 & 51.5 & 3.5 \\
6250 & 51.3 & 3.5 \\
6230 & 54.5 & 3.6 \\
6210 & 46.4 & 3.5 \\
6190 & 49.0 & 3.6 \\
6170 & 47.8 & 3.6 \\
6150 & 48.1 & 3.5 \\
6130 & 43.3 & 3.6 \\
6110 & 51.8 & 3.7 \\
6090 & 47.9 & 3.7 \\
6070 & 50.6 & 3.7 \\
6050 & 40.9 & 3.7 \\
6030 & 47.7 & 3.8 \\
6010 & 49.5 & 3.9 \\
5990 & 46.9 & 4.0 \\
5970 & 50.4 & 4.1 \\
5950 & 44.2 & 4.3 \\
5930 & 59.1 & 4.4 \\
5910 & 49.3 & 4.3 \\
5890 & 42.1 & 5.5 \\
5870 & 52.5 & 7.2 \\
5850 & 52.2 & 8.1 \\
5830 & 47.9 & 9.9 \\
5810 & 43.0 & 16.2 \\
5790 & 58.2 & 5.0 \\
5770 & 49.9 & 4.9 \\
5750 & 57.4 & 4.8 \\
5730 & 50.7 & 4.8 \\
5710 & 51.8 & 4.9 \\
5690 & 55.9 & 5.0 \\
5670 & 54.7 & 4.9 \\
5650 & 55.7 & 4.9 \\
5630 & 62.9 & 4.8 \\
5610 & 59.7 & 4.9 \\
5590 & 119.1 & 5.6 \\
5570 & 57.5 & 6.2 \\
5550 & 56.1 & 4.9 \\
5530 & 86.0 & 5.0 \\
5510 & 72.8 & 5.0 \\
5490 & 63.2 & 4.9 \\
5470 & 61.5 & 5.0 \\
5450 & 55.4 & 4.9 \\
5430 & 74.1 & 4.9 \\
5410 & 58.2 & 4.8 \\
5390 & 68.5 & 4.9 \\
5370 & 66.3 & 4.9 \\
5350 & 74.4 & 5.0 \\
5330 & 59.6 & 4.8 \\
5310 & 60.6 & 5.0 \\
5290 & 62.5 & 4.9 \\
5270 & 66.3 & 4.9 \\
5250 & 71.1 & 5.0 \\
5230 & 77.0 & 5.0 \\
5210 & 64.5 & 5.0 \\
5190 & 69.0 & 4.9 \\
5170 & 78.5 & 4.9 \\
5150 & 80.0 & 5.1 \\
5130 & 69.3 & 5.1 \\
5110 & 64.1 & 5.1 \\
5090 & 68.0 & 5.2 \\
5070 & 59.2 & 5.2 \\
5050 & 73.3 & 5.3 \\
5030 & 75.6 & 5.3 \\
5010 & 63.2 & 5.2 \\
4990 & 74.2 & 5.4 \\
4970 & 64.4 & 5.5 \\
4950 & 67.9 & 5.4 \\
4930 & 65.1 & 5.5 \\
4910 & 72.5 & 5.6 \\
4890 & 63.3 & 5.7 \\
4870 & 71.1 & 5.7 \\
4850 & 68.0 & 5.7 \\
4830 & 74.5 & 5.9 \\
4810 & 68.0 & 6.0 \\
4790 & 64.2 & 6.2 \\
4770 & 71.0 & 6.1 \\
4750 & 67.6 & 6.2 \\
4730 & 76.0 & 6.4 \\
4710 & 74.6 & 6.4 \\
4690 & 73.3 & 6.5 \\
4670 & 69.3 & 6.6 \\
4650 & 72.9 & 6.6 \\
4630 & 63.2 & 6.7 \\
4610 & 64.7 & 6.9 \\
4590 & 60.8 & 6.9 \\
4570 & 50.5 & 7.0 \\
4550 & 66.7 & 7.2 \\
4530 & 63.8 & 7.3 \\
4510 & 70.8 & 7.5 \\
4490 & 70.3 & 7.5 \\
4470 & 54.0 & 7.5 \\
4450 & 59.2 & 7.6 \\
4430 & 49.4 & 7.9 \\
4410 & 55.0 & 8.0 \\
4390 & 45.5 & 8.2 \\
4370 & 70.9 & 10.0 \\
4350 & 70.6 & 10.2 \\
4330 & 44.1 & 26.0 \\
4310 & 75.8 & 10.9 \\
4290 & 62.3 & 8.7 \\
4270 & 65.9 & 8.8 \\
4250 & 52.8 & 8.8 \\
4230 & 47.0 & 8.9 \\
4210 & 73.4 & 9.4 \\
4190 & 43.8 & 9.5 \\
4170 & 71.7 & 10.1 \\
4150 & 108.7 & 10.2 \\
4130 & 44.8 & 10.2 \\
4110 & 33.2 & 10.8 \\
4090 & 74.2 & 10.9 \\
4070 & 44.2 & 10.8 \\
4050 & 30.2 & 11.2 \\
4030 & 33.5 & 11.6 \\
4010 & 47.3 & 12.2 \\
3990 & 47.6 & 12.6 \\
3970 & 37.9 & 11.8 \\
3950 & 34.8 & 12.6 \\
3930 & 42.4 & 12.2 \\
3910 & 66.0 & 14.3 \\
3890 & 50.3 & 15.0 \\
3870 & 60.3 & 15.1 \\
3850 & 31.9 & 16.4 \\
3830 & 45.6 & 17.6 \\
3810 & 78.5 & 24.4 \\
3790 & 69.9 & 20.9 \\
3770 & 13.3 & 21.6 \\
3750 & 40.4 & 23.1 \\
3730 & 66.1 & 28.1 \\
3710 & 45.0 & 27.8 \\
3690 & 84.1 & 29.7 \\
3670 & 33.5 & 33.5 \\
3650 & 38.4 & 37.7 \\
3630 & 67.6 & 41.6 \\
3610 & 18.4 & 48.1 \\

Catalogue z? 0.115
